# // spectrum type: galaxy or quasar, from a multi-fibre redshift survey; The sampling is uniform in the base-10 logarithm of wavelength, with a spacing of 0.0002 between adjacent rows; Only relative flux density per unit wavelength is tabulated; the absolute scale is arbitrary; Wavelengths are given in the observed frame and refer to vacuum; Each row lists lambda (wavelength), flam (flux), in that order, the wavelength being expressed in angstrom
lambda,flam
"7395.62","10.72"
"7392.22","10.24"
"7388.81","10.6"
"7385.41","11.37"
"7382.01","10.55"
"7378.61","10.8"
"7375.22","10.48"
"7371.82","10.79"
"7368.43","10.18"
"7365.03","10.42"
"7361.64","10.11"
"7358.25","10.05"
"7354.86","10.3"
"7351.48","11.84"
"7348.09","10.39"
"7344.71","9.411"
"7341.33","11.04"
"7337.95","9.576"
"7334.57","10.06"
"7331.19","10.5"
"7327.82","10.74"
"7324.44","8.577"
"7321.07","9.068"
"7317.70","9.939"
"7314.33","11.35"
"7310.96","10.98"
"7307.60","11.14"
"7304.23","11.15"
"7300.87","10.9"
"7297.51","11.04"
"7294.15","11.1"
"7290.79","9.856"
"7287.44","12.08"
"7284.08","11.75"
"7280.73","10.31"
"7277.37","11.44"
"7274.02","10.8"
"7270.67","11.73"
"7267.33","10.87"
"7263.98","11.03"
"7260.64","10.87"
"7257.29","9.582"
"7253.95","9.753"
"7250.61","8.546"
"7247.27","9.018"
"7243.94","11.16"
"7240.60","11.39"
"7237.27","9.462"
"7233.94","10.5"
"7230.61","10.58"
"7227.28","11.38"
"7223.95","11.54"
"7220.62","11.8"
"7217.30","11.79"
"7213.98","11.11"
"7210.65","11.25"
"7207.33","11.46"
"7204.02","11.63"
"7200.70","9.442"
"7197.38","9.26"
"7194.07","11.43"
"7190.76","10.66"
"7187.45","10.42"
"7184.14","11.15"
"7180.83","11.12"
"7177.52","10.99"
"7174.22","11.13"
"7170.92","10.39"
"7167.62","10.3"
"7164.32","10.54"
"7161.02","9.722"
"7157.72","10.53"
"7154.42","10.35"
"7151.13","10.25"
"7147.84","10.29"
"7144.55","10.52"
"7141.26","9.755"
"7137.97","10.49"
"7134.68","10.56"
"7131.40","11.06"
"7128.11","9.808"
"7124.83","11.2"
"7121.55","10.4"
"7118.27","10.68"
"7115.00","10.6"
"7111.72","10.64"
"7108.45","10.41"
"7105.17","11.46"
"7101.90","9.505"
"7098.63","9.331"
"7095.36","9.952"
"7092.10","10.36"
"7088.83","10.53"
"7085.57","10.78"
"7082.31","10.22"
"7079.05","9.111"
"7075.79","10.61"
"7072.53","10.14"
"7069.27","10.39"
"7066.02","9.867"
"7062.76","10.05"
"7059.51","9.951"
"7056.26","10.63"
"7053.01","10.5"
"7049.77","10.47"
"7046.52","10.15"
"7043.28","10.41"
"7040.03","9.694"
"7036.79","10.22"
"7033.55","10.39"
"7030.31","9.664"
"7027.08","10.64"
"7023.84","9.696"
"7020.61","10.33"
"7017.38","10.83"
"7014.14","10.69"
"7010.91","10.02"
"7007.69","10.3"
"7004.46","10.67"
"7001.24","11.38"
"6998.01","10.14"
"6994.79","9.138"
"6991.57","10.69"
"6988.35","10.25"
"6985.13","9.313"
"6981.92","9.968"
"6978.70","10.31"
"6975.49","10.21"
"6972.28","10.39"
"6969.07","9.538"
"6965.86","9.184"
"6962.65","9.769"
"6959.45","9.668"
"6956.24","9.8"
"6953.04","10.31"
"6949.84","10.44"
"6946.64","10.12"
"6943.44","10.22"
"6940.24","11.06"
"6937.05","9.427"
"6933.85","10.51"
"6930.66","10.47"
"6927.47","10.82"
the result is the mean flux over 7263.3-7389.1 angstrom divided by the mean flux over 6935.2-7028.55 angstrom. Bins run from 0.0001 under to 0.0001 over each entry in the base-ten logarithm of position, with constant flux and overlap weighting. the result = 1.0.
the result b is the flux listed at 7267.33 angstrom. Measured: 10.87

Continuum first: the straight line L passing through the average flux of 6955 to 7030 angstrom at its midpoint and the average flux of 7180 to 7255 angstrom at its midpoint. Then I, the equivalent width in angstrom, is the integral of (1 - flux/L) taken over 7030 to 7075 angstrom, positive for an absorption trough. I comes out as 0.3 angstrom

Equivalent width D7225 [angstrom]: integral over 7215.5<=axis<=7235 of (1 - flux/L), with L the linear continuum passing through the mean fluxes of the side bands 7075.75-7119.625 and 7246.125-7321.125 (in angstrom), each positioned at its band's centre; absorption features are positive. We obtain -1.4 angstrom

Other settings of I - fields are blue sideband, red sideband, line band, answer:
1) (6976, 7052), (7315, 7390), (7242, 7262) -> 0.9 angstrom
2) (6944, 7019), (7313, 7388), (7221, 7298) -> -3.1 angstrom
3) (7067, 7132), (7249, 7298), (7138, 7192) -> -0.1 angstrom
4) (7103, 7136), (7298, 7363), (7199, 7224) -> -1.6 angstrom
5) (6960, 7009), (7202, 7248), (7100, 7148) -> 0.6 angstrom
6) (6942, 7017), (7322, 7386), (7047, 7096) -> -0.3 angstrom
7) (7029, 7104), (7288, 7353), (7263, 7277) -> -1.0 angstrom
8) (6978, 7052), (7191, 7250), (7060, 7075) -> 0.4 angstrom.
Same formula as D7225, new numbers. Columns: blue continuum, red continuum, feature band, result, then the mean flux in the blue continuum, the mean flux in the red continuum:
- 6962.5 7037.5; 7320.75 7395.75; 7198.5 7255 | -2.2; 10.2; 10.4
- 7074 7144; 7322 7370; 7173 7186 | -1.0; 10.4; 10.2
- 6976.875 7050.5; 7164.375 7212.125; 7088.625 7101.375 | 0.6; 10.2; 10.8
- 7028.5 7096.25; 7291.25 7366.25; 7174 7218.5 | -2.5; 10.2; 10.4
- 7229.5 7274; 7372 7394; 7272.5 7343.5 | -0.9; 10.4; 10.7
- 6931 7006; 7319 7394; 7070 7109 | -0.1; 10.1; 10.3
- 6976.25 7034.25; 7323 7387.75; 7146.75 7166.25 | 0.0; 10.2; 10.4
